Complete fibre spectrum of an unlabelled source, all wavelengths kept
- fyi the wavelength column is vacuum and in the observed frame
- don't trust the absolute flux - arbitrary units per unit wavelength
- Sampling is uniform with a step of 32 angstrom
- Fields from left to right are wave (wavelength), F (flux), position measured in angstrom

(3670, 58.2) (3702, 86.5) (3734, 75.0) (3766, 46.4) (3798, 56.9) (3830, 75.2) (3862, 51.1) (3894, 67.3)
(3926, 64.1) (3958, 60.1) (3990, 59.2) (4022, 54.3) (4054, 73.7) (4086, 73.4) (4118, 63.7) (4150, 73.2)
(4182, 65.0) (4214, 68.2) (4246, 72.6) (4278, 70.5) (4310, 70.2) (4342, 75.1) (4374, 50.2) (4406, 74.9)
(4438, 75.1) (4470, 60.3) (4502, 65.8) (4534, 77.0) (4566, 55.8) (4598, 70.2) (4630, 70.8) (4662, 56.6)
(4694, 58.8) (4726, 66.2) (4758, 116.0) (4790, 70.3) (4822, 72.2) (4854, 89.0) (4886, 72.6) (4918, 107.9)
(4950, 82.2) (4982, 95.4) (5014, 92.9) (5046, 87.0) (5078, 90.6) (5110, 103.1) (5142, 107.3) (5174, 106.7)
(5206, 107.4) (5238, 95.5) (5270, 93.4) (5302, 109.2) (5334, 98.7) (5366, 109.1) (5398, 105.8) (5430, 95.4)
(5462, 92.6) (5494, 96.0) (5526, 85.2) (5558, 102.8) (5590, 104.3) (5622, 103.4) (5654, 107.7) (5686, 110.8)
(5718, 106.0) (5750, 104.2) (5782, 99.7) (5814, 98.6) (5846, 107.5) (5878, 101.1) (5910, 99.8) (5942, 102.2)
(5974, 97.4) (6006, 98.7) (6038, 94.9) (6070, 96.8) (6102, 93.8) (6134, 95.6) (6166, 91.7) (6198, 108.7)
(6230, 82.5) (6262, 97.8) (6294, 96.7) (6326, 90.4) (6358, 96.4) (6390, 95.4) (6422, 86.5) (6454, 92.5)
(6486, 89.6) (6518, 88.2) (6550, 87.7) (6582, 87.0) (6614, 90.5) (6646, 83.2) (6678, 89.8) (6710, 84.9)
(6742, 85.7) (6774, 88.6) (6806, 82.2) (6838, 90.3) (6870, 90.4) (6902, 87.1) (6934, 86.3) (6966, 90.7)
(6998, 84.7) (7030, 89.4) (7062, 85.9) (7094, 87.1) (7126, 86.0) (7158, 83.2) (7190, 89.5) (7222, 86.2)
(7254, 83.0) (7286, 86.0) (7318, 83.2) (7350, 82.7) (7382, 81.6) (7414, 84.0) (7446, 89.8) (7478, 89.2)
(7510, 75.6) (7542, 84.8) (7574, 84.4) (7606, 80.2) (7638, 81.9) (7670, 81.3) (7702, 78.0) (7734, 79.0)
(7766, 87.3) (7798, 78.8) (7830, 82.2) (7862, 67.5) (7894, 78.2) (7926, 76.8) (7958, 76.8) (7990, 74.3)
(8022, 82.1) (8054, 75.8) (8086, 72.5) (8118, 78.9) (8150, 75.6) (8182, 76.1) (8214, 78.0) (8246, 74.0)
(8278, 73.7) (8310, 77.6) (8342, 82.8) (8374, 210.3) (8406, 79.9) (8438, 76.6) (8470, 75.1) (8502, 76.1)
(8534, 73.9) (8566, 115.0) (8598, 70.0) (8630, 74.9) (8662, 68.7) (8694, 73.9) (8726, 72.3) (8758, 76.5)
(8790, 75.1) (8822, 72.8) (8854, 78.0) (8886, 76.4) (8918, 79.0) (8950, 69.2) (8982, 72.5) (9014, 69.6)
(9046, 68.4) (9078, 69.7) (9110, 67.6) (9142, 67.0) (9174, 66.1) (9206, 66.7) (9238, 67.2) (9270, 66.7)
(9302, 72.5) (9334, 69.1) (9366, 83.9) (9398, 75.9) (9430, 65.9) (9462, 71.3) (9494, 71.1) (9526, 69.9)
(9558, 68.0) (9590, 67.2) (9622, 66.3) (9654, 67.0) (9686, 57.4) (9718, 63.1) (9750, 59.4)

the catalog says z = 0.27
